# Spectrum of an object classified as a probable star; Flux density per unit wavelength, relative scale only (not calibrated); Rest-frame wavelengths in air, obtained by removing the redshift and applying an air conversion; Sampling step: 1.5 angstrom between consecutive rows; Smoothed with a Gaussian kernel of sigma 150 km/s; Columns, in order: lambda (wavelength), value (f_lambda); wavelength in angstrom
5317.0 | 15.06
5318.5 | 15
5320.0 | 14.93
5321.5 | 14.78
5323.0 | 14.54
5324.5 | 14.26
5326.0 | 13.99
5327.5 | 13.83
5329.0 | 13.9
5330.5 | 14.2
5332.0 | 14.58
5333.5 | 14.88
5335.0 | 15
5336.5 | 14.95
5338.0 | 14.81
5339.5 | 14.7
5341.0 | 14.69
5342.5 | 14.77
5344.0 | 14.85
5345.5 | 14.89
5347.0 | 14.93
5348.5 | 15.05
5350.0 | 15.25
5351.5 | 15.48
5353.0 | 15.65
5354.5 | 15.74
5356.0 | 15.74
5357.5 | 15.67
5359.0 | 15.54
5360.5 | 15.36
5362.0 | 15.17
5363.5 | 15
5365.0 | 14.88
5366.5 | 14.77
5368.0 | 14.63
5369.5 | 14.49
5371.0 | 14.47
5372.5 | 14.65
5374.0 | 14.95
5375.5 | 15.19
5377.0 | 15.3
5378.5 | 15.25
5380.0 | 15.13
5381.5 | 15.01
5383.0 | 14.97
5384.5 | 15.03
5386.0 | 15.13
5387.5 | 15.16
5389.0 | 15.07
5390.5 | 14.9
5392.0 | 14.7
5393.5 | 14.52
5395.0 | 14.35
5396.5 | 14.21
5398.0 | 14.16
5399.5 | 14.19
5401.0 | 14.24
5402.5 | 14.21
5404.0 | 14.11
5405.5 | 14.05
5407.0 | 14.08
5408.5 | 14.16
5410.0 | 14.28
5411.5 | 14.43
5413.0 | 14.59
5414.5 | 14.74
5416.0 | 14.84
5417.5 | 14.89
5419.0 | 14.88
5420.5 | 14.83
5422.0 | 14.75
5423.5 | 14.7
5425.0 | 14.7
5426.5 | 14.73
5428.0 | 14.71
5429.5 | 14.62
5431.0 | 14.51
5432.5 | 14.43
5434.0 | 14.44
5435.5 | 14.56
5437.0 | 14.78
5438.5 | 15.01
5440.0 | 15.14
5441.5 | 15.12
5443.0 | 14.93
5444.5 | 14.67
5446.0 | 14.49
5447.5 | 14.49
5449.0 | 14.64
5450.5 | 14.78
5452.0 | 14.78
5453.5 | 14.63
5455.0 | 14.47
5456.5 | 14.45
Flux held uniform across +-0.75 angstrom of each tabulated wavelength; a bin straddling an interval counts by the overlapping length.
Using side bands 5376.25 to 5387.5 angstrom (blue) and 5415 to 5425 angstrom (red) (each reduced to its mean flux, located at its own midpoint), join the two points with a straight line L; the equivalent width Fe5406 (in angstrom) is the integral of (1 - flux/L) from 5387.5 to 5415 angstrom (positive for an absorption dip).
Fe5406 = 1.0 angstrom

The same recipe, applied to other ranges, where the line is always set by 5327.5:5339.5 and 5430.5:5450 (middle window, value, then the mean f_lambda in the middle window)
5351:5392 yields -1.4 angstrom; 15.1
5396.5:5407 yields 0.4 angstrom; 14.2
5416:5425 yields -0.1 angstrom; 14.8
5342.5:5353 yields -0.4 angstrom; 15.1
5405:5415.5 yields 0.2 angstrom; 14.4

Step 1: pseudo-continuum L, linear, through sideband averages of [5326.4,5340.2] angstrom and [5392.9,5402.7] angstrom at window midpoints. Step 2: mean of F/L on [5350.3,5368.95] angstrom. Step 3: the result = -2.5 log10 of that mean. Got -0.06 mag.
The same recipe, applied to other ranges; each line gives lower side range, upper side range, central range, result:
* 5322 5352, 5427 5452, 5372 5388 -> -0.03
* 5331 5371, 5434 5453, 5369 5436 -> 0.02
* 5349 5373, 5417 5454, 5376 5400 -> 0.01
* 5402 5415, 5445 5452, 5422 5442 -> -0.02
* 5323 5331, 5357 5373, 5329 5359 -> -0.04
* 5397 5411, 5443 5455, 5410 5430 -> -0.03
